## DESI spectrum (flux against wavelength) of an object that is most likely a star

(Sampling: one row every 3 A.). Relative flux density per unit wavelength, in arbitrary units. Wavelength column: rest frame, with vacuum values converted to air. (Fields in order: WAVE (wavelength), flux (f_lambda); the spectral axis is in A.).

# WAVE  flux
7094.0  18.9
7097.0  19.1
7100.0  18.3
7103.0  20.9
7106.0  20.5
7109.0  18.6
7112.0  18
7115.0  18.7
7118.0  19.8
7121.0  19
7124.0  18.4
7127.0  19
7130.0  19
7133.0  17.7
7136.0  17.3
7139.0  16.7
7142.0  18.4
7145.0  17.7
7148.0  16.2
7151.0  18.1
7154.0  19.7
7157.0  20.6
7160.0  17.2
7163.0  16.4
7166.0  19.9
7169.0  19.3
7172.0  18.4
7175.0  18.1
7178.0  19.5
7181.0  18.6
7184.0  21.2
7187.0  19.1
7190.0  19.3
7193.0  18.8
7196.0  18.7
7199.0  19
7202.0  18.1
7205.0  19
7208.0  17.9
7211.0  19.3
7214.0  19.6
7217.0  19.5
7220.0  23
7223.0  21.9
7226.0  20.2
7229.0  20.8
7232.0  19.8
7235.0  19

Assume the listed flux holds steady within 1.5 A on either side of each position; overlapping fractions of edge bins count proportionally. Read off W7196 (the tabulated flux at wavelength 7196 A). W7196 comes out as 18.7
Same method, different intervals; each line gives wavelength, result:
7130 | 19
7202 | 18.1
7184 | 21.2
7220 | 23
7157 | 20.6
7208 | 17.9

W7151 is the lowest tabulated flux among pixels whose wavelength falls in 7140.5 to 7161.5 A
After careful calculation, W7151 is 16.2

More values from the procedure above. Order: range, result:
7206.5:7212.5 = 17.9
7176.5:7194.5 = 18.6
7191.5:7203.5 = 18.1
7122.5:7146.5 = 16.7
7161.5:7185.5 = 16.4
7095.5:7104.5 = 18.3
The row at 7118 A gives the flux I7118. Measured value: 19.8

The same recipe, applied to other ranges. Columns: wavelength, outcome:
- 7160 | 17.2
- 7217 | 19.5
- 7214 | 19.6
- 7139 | 16.7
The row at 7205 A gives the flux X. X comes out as 19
